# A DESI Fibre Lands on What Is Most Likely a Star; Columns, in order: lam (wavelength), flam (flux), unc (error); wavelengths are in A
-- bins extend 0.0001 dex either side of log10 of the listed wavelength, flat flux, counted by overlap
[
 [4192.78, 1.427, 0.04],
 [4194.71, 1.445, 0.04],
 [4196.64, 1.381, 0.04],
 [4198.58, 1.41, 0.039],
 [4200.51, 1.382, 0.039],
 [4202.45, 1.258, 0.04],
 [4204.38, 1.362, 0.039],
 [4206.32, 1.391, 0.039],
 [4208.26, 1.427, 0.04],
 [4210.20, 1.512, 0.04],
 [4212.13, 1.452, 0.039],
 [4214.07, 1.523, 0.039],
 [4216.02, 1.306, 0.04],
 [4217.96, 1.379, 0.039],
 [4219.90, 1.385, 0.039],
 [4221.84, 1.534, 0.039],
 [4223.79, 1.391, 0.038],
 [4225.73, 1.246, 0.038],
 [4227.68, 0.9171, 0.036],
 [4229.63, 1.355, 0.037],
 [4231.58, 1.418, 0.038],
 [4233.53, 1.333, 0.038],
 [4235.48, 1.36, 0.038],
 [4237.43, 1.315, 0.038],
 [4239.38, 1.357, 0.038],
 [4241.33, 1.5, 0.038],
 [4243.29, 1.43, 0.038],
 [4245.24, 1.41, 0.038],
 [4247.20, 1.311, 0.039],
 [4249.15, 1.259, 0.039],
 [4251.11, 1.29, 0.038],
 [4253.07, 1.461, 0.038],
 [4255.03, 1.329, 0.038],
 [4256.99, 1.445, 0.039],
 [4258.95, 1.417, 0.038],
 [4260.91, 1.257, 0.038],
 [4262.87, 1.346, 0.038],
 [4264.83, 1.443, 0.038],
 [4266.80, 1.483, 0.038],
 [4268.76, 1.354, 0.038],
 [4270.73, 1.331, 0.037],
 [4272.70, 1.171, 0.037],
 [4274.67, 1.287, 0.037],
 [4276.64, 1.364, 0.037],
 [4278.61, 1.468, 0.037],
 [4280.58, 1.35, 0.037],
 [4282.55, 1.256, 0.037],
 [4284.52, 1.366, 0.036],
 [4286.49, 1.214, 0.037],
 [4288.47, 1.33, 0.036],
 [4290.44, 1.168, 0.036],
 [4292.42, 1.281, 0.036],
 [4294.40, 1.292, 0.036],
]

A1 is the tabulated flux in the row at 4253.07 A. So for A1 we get 1.461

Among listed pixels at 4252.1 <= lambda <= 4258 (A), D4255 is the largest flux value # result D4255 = 1.461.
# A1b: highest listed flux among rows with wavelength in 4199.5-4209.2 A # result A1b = 1.427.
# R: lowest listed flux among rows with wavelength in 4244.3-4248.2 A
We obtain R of 1.311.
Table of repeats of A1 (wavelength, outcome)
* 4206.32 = 1.391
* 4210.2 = 1.512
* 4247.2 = 1.311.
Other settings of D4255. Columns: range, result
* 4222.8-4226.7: 1.391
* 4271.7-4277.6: 1.364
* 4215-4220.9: 1.385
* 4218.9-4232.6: 1.534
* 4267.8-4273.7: 1.354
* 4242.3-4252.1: 1.43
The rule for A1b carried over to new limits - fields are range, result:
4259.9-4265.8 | 1.443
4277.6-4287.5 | 1.468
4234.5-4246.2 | 1.5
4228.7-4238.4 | 1.418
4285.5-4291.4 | 1.33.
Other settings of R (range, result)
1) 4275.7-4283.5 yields 1.256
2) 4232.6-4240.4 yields 1.315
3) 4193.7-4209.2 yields 1.258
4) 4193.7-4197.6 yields 1.381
